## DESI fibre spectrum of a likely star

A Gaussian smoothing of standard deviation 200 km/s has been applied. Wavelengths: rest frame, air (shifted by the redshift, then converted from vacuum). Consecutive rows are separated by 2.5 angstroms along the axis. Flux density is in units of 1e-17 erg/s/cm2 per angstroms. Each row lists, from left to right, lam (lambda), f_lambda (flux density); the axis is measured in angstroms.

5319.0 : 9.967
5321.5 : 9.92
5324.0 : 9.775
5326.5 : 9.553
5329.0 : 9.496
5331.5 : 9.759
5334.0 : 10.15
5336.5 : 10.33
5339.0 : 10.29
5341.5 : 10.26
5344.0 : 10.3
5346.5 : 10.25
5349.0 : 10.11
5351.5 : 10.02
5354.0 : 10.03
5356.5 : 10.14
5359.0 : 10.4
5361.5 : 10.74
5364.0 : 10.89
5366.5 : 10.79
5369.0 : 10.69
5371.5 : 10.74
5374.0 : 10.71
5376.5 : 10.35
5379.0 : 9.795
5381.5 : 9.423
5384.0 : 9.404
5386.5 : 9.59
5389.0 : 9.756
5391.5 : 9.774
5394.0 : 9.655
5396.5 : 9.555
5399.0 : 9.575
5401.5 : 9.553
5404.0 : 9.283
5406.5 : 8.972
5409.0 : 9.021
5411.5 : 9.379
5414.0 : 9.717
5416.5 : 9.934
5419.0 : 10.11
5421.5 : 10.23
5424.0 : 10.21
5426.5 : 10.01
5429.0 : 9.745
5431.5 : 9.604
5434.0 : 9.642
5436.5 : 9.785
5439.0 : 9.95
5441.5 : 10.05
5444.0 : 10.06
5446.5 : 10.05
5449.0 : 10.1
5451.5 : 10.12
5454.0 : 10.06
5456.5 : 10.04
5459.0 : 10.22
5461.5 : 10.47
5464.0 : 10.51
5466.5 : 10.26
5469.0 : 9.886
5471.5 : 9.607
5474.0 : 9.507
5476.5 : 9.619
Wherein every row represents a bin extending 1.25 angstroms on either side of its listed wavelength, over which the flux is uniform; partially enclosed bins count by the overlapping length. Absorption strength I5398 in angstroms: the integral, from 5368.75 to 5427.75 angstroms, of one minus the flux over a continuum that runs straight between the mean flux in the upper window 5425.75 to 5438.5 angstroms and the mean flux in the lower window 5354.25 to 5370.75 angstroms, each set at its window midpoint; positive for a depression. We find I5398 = 2.1 angstroms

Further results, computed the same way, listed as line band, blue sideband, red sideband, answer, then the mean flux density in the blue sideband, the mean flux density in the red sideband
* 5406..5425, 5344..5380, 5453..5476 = 0.93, 10.4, 10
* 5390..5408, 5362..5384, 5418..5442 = 1.23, 10.4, 9.93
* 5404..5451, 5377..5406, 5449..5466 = 0.64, 9.58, 10.2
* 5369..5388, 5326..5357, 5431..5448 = -0.08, 10.1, 9.89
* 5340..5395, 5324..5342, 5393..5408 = -2.81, 9.95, 9.42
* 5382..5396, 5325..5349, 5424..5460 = 0.54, 10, 9.97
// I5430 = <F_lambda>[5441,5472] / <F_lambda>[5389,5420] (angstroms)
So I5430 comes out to 1.1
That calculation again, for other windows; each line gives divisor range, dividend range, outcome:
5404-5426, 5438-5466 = 1.05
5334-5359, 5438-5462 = 0.99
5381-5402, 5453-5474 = 1.05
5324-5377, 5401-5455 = 0.95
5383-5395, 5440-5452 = 1.04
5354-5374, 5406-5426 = 0.92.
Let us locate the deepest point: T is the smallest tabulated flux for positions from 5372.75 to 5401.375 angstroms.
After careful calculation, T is 9.404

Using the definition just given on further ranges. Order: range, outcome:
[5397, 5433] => 8.972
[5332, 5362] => 10.02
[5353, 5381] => 9.795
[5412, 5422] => 9.717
